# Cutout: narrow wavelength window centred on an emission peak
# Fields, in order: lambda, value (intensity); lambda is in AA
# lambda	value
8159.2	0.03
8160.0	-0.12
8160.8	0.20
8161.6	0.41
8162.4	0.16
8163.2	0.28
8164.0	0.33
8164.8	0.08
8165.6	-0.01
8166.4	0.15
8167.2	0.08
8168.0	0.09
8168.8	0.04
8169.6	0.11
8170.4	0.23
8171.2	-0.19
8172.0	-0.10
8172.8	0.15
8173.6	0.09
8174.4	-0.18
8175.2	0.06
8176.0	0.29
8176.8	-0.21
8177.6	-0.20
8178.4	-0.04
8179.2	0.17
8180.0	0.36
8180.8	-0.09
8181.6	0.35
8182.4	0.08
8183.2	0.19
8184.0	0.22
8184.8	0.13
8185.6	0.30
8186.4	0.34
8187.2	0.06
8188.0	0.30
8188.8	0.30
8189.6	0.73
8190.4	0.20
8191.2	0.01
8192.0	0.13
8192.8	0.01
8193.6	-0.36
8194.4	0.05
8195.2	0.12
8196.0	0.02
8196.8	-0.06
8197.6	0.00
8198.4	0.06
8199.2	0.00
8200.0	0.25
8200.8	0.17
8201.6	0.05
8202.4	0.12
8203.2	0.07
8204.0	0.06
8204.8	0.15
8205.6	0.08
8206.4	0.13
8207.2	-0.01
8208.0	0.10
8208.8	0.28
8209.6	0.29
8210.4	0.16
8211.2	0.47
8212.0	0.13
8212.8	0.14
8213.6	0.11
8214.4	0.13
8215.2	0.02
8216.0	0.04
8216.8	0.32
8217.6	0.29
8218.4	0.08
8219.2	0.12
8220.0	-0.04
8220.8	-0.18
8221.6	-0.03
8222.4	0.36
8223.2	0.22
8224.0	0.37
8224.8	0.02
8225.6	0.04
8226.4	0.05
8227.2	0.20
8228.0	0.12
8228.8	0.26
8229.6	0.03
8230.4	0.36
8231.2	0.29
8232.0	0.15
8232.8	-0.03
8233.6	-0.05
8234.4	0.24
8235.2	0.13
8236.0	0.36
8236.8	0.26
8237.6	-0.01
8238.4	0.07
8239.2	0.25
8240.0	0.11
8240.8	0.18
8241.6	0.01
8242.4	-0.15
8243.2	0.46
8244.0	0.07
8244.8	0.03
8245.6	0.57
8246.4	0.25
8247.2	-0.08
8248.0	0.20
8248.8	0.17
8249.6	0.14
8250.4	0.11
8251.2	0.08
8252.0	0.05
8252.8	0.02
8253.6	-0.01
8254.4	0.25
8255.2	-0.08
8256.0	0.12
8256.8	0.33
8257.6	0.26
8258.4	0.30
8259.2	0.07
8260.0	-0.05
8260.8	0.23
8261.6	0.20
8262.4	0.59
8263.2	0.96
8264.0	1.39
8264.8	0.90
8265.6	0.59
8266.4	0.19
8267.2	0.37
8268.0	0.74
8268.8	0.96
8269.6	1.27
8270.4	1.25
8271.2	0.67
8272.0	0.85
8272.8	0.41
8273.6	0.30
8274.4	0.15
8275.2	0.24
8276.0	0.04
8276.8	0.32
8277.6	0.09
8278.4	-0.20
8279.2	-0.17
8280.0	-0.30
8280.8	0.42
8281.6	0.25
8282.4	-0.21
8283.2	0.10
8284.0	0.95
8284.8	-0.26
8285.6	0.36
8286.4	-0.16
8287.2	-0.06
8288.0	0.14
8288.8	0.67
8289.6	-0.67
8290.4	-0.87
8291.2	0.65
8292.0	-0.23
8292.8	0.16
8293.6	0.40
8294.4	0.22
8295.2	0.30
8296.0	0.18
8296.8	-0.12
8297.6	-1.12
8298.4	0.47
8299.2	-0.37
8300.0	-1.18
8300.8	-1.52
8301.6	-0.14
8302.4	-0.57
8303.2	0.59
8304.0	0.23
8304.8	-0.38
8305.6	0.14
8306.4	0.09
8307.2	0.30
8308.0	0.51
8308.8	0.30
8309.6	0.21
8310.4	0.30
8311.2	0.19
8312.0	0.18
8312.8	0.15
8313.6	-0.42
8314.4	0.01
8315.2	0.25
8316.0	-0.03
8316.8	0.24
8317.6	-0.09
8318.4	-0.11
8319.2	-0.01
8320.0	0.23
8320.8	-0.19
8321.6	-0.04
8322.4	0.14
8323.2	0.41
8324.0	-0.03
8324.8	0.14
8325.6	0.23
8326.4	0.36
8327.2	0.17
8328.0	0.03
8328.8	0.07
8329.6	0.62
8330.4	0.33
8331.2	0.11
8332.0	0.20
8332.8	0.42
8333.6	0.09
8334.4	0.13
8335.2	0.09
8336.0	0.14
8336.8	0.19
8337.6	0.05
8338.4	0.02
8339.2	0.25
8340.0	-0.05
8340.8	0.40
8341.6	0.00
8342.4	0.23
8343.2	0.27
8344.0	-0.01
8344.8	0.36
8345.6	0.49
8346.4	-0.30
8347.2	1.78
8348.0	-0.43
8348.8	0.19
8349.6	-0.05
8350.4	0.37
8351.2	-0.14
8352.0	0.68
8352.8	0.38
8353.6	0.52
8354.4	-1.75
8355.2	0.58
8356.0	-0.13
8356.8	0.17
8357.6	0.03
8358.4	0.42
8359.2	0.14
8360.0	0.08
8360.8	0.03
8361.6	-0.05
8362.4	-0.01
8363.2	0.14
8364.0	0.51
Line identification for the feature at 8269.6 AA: [O II] 3727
